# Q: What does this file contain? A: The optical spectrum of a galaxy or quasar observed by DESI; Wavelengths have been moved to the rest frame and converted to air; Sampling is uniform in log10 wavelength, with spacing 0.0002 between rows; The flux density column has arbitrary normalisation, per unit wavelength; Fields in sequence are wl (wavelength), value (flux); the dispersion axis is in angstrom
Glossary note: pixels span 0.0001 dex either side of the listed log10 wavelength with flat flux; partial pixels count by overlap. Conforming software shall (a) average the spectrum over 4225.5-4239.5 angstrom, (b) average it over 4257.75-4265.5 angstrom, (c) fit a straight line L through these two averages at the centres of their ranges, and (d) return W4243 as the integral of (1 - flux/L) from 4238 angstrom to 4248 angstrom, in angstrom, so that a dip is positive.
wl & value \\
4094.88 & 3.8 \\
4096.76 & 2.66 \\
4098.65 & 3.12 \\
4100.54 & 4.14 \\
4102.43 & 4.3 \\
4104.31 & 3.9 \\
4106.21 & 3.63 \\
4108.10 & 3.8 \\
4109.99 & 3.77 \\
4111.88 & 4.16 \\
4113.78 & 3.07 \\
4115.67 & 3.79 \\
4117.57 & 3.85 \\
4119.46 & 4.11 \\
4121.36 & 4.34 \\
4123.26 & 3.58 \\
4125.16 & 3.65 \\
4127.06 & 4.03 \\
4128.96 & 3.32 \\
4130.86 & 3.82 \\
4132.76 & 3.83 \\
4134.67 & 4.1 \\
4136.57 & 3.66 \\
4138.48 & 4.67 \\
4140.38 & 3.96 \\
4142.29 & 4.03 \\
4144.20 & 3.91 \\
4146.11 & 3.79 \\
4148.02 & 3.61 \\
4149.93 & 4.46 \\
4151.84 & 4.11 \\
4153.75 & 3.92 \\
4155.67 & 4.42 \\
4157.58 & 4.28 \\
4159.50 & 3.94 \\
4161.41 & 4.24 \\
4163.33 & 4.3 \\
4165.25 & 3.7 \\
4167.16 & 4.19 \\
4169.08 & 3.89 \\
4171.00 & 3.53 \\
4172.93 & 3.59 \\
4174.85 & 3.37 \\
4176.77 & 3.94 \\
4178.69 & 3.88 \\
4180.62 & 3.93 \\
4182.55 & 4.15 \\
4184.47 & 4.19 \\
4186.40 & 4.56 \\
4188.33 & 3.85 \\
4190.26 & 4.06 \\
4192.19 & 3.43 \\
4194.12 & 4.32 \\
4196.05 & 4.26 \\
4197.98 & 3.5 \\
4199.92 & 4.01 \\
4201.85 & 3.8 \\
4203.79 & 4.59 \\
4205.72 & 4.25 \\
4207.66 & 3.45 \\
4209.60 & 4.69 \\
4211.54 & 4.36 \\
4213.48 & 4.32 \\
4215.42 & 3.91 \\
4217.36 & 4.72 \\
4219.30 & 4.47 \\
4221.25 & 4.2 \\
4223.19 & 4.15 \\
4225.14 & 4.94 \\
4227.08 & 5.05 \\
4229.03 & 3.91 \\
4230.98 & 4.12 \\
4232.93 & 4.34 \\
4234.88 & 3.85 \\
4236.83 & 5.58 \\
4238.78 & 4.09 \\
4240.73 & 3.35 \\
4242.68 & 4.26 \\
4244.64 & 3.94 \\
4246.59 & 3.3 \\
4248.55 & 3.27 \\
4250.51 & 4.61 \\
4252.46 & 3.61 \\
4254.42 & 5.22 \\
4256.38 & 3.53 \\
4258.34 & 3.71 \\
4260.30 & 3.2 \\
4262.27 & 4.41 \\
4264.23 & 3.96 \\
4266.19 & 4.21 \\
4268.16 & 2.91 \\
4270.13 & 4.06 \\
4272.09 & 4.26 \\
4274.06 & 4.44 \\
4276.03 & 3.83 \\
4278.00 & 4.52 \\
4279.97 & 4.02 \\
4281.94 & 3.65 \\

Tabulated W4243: 1.1 angstrom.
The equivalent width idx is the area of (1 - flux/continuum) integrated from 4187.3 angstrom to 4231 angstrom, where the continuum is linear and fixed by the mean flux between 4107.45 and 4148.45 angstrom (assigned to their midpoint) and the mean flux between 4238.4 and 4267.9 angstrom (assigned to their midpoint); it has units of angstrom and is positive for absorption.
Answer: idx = -3.57 angstrom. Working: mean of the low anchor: 3.86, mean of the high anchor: 3.88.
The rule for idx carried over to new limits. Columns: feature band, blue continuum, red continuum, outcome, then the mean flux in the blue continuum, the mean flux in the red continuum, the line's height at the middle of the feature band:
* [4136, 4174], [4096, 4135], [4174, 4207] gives -1.2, 3.76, 4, 3.89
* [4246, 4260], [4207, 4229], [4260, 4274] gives 0.6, 4.38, 3.93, 4.06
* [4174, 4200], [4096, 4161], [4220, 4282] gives 0.1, 3.88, 4.09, 3.98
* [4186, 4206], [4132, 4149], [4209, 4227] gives 1.2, 3.95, 4.44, 4.3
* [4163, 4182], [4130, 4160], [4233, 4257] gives 1.0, 4.03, 4.07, 4.04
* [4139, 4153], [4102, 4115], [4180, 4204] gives -0.4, 3.79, 4.03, 3.9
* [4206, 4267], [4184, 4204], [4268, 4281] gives -1.5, 4.03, 4.07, 4.05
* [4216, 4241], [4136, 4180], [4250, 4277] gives -2.5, 3.98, 3.99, 3.98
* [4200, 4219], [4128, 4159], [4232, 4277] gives -1.1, 3.99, 4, 4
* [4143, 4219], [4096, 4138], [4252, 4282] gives -3.5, 3.77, 3.99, 3.86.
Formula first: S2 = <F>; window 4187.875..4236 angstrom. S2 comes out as 4.19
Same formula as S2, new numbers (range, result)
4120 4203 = 3.96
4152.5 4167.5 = 4.12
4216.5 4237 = 4.44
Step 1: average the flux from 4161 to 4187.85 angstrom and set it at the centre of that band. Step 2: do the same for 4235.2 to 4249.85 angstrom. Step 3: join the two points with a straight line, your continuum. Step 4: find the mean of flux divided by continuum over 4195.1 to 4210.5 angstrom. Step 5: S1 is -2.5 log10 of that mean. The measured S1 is -0.03 mag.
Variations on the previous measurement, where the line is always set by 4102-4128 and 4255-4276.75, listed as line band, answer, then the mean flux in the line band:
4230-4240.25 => -0.12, 4.35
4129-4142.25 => -0.03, 3.96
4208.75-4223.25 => -0.13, 4.36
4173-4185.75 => -0.01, 3.9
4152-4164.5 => -0.08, 4.17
